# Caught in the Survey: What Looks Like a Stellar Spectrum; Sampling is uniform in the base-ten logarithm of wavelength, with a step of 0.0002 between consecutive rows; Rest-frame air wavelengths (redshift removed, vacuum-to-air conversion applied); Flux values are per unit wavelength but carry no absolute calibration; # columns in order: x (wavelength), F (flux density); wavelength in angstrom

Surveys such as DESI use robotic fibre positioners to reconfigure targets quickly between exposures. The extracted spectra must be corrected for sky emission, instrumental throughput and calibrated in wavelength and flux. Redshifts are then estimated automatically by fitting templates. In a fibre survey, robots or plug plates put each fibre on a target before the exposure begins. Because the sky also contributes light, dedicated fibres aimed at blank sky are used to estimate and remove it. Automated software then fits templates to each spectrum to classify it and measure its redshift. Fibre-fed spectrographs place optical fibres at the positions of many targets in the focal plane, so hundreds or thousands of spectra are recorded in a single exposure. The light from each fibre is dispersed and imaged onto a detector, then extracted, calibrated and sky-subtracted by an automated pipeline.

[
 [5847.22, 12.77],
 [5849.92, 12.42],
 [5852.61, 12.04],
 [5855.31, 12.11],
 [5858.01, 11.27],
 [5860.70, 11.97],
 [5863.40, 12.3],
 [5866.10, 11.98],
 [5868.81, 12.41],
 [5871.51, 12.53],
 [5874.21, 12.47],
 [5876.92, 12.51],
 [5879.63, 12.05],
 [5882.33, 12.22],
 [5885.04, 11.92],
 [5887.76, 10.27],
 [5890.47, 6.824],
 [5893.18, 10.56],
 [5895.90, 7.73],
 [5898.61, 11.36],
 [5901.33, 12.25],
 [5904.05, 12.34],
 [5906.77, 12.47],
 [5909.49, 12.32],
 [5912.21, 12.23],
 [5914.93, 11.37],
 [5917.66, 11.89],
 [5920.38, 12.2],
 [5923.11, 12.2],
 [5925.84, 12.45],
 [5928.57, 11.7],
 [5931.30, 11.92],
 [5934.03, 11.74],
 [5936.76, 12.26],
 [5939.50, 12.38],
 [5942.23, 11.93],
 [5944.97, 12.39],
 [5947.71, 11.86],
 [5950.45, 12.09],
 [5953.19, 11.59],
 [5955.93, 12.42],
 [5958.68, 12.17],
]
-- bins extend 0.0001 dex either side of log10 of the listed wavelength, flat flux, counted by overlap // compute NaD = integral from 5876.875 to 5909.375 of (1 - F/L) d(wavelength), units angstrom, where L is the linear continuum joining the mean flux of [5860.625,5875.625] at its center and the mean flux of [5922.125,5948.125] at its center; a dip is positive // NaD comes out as 3.2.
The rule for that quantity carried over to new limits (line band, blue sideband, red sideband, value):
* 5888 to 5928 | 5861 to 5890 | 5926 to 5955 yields 2.3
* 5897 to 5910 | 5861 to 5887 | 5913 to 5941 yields 0.1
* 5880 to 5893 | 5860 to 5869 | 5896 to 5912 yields 1.6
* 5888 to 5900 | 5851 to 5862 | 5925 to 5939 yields 2.7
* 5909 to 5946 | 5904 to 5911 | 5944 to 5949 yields 0.5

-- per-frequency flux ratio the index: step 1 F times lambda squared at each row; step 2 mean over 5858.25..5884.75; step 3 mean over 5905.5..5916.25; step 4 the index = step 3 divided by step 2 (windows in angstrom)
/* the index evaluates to 1.0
